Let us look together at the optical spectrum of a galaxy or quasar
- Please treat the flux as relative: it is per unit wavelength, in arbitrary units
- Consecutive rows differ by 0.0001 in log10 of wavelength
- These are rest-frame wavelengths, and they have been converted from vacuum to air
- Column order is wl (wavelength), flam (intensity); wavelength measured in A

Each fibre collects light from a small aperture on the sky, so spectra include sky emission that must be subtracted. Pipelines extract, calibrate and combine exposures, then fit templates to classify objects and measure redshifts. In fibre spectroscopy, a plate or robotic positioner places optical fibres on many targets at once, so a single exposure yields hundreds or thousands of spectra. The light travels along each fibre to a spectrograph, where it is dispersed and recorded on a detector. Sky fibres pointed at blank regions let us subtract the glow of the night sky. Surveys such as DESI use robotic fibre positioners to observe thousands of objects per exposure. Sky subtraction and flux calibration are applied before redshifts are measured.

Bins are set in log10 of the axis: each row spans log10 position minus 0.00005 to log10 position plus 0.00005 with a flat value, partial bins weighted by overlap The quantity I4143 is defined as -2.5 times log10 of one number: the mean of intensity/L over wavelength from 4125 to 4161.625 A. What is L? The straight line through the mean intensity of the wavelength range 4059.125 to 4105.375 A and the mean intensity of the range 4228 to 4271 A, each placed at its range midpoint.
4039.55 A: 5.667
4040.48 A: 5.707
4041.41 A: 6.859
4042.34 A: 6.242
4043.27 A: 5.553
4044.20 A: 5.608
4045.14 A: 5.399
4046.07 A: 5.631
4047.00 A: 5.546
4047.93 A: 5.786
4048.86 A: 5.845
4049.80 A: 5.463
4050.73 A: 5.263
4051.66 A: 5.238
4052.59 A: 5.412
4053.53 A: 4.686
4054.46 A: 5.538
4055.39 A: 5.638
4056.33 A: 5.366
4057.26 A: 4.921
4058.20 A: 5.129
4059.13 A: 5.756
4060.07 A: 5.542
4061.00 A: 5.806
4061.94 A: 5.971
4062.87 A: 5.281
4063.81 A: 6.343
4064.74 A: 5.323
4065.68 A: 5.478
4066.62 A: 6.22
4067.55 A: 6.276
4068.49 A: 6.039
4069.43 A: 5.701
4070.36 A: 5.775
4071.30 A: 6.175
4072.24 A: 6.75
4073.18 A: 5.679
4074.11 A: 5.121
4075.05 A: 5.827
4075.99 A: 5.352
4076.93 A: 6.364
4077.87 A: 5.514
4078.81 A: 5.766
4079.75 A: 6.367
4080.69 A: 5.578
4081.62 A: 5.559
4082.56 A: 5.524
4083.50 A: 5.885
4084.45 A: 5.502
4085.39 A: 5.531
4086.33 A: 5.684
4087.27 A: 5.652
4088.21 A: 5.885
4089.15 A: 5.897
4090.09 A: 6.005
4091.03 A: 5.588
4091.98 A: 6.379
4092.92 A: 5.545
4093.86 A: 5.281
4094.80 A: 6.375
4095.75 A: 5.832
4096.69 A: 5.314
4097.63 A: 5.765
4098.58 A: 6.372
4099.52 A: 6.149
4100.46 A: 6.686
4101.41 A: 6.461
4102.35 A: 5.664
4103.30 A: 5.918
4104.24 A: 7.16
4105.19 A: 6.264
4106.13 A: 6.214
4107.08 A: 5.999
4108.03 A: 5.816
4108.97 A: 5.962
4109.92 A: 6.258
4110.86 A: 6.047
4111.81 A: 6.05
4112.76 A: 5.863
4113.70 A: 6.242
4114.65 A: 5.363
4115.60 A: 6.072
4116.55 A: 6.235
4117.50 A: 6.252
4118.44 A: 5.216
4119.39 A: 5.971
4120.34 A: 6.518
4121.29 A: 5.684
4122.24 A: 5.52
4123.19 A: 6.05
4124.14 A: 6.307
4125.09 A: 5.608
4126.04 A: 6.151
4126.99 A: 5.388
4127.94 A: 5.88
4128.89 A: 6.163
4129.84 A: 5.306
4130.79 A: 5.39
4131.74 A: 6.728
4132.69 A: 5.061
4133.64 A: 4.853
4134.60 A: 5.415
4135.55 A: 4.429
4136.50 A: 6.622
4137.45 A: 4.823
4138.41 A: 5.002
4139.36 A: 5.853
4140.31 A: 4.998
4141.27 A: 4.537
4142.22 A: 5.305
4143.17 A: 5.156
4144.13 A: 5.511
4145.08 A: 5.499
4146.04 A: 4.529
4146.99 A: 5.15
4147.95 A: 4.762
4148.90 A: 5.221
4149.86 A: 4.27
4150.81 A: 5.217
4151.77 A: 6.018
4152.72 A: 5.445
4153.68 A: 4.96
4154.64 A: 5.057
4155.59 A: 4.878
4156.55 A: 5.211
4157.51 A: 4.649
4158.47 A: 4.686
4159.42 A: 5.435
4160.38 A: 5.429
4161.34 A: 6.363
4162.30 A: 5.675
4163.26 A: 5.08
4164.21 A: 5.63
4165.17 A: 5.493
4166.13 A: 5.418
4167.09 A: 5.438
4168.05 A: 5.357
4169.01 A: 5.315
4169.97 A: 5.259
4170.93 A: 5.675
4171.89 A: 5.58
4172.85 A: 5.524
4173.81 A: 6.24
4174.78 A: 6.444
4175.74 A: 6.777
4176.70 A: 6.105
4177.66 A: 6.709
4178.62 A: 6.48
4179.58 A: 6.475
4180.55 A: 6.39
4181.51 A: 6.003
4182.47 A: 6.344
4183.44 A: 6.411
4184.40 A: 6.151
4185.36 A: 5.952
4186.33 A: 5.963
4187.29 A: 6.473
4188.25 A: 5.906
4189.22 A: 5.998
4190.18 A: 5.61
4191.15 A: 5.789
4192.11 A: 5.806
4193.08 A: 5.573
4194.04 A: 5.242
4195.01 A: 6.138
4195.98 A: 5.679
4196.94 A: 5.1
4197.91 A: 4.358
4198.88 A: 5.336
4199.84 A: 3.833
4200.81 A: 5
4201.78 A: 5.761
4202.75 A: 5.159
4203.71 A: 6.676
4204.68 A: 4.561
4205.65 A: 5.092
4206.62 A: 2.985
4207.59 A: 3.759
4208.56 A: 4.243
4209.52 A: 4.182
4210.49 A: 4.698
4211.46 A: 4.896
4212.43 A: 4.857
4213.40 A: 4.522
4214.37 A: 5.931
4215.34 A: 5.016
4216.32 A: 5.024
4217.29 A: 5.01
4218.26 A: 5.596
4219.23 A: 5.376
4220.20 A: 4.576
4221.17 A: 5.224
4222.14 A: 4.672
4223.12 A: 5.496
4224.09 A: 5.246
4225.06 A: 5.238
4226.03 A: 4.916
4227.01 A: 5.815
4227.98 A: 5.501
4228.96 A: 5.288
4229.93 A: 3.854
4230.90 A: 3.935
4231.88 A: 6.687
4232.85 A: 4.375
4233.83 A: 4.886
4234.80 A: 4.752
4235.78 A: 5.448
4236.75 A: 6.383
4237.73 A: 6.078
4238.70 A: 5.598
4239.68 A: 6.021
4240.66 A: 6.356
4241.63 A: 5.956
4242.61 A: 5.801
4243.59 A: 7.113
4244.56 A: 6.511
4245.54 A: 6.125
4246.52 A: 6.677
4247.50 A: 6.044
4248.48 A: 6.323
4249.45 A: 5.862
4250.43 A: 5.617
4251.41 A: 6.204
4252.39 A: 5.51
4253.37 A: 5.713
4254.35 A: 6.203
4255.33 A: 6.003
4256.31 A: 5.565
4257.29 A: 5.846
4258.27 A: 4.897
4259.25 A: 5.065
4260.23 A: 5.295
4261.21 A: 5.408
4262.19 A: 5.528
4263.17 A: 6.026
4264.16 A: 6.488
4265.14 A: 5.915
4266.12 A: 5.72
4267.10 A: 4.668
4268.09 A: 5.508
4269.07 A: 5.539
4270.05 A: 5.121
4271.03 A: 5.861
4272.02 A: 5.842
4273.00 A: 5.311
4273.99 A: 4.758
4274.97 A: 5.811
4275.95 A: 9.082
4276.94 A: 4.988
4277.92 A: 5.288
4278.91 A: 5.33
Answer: 0.10 mag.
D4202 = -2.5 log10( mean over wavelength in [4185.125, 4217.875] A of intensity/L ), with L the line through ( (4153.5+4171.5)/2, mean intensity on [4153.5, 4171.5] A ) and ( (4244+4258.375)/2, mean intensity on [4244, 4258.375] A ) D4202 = 0.09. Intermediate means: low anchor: 5.32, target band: 5.17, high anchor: 5.97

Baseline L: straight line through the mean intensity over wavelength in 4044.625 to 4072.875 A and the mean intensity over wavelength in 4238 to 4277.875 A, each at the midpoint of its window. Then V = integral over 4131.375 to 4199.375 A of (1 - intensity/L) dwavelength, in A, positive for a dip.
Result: 2.4 A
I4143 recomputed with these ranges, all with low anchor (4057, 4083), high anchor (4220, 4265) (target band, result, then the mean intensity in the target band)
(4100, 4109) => -0.09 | 6.22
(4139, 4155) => 0.11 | 5.14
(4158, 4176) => 0.01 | 5.61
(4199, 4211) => 0.20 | 4.69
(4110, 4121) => -0.05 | 5.99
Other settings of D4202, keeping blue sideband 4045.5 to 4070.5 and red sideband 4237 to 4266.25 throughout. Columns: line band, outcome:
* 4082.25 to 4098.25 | -0.02 mag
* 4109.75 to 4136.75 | -0.02 mag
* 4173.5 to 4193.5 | -0.07 mag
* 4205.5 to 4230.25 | 0.20 mag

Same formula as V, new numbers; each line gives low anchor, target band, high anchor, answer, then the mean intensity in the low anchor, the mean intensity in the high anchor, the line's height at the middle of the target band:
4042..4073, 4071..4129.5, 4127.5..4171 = -4.6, 5.65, 5.3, 5.49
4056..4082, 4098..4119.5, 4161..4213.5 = -1.6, 5.75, 5.52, 5.68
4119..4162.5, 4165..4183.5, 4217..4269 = -1.7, 5.4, 5.59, 5.46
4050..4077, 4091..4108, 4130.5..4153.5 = -1.9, 5.64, 5.24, 5.46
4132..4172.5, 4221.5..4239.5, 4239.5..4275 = 1.3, 5.25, 5.79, 5.65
